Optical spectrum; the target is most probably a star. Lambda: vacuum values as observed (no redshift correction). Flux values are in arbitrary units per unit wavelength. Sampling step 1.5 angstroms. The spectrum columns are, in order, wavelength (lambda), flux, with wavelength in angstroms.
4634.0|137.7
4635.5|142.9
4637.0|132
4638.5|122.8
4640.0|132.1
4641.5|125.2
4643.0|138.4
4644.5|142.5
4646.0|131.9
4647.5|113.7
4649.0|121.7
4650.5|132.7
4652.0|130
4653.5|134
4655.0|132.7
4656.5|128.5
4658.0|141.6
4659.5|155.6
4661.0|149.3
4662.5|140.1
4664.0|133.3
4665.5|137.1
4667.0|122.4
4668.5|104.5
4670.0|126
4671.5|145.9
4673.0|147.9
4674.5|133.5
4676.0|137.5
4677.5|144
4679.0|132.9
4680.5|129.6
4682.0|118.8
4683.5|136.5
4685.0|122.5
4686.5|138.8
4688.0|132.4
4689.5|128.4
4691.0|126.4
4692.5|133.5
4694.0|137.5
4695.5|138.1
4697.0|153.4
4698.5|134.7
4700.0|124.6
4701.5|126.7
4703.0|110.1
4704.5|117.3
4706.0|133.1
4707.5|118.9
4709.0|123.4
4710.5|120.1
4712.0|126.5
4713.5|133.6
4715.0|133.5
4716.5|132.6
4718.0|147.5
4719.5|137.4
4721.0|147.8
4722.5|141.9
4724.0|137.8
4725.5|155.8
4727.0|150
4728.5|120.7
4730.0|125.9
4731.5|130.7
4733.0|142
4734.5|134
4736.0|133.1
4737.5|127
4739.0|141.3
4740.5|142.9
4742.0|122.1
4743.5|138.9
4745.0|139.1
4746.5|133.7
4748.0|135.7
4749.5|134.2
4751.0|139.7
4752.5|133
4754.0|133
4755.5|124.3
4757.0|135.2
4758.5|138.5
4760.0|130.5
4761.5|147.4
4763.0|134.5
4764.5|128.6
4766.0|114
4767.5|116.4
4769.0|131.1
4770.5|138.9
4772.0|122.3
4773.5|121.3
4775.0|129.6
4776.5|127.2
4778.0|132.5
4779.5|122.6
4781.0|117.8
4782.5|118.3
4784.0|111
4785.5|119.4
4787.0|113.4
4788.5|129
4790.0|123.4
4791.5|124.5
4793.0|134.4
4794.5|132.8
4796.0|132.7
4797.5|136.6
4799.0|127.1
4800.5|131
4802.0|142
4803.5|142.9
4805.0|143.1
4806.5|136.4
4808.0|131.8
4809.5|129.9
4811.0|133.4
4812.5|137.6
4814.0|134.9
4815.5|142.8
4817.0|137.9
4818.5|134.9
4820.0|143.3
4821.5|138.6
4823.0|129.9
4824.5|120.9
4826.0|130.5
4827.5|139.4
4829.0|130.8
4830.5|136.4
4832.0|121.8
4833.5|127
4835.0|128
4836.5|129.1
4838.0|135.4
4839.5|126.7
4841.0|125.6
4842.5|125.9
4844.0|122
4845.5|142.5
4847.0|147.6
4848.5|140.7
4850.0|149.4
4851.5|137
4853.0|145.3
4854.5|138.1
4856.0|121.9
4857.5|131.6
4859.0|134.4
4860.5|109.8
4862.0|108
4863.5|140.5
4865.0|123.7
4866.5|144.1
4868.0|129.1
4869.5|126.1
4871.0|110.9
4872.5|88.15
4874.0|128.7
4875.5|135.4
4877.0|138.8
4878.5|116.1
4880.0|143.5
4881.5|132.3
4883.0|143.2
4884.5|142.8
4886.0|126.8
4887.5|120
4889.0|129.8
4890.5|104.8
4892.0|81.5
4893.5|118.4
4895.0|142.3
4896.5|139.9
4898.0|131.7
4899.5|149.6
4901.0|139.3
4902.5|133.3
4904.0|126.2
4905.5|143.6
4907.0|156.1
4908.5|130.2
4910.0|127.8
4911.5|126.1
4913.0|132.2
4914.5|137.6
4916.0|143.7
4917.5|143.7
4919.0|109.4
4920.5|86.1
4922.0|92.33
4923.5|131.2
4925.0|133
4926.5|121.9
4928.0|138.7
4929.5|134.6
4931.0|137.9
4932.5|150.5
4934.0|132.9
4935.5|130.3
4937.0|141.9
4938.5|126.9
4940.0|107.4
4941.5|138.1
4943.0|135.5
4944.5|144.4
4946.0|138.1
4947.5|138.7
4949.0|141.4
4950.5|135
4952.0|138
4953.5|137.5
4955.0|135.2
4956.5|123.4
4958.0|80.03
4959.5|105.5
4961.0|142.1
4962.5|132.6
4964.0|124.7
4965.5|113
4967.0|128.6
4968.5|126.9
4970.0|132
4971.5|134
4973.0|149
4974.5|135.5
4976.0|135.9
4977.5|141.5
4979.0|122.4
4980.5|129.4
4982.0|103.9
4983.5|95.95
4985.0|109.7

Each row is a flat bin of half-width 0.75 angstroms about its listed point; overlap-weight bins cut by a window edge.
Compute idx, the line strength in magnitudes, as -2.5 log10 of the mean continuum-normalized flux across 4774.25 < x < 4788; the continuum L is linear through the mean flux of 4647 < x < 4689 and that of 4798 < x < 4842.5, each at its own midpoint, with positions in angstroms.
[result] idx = 0.10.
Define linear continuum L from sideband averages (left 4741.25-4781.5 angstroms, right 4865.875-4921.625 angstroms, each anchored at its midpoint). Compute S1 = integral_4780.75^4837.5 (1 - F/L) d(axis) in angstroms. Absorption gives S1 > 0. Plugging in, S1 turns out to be -0.6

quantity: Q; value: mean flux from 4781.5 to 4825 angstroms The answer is 131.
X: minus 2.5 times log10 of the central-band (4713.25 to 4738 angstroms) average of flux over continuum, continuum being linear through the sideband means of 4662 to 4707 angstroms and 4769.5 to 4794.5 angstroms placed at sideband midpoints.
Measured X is -0.07 mag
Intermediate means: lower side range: 131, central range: 137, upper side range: 124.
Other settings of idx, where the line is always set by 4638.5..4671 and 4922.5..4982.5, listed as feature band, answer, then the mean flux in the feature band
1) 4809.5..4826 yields -0.030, 135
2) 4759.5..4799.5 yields 0.041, 127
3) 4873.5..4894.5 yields 0.042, 126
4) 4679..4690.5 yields 0.017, 130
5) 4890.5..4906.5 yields 0.010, 130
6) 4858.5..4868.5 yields 0.035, 127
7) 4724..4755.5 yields -0.031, 135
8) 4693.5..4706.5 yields 0.011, 130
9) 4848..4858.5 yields -0.052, 138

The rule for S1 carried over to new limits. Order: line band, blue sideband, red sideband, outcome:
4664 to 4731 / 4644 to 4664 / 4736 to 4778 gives 0.6 angstroms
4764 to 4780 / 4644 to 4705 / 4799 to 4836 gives 0.9 angstroms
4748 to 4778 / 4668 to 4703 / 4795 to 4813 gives 0.8 angstroms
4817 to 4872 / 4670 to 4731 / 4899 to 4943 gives 0.3 angstroms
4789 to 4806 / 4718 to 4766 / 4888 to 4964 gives 0.0 angstroms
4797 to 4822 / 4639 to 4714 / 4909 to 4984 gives -1.3 angstroms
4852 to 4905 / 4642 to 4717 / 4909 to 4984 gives 0.6 angstroms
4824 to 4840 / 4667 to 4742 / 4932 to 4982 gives 0.2 angstroms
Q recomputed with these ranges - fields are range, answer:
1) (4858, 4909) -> 129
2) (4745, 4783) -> 130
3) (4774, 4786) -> 122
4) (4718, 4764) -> 136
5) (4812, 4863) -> 133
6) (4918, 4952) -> 130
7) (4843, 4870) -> 133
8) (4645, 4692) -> 133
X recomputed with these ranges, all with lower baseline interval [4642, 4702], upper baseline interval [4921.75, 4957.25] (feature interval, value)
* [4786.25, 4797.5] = 0.046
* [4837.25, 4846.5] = 0.026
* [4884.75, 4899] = 0.088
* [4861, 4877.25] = 0.077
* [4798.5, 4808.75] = -0.026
